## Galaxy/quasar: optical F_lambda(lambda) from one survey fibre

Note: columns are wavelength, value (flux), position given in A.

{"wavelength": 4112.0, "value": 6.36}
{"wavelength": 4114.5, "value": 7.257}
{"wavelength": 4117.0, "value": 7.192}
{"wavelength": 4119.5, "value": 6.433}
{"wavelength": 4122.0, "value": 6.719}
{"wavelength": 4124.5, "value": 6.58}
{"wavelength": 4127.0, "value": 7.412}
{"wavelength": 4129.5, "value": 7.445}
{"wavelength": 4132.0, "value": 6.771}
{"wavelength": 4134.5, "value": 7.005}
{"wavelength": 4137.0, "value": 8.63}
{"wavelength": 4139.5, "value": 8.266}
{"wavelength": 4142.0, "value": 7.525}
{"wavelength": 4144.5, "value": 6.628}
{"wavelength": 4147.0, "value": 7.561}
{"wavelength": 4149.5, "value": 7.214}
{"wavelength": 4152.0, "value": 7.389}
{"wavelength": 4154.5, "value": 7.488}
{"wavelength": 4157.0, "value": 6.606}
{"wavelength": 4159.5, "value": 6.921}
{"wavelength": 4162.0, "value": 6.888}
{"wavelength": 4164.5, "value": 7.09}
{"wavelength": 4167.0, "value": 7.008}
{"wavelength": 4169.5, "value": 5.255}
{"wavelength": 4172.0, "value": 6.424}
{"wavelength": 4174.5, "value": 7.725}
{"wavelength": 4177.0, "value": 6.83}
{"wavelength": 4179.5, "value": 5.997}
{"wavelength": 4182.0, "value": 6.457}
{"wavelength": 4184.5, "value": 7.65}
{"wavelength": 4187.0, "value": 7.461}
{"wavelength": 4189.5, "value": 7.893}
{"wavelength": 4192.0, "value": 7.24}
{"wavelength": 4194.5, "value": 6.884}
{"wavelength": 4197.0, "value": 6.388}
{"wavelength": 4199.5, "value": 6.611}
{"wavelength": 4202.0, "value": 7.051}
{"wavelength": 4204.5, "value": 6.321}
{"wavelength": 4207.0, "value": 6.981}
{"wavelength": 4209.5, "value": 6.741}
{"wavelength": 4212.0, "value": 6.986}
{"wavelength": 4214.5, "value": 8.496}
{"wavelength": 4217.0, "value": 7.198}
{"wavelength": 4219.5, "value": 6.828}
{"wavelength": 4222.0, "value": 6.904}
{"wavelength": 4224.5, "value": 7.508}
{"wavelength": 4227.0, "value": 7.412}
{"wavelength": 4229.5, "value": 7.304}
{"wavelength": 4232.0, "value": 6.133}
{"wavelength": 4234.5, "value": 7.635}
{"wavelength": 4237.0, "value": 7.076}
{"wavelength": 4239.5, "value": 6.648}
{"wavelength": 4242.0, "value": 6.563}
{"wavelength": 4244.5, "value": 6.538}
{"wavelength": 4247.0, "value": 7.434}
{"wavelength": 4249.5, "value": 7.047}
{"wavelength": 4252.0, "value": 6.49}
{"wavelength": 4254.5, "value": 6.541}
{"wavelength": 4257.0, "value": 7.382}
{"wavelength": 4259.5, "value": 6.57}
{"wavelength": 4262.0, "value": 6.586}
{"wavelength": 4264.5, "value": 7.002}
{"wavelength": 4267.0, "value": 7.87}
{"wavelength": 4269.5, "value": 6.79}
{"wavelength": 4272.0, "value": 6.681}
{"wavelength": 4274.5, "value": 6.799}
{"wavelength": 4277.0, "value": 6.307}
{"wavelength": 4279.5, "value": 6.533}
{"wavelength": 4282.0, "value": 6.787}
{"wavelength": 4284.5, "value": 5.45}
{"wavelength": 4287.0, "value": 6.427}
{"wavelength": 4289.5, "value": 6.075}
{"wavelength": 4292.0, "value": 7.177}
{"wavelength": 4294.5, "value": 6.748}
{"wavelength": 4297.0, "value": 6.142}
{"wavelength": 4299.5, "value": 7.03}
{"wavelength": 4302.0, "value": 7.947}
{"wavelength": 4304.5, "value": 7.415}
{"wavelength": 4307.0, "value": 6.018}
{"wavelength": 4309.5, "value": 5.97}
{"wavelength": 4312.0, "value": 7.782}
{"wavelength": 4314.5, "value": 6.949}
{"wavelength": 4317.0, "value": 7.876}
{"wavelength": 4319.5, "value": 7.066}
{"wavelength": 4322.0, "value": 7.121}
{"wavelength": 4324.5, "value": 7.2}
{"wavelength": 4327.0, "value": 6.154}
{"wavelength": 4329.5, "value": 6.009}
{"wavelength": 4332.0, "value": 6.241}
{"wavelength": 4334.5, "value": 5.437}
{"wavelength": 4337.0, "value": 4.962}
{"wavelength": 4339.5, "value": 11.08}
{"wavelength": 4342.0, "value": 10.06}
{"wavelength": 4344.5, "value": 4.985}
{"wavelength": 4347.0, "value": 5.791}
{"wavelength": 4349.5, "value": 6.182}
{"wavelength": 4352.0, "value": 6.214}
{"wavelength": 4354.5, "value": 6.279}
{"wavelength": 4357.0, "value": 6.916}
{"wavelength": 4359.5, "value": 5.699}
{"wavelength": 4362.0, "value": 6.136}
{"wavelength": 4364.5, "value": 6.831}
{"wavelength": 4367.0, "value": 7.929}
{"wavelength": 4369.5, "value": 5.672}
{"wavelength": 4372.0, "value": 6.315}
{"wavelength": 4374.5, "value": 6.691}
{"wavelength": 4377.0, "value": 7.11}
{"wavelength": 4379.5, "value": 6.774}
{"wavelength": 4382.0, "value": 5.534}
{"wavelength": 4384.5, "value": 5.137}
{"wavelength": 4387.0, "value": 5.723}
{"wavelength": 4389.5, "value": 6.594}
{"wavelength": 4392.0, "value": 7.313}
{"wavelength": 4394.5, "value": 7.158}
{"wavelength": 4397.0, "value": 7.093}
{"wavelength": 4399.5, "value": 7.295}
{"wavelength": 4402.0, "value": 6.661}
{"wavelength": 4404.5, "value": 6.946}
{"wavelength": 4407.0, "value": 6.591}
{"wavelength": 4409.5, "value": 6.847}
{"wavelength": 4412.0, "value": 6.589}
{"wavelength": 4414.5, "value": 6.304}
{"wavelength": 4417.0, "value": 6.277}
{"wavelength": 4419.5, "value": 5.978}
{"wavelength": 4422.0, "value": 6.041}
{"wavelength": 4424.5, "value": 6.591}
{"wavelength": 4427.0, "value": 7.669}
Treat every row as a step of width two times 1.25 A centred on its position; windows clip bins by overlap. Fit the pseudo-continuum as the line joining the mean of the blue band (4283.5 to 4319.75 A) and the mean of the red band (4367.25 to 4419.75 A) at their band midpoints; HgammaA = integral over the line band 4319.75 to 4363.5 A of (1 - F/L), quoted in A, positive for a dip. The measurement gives 0.4 A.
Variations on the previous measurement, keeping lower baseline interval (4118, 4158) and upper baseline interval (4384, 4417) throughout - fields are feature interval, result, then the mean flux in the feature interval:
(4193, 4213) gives 1.0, 6.75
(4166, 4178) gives 0.9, 6.64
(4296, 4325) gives -0.8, 7.05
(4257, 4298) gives 1.7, 6.65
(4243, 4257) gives 0.3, 6.86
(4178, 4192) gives 0.1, 7.1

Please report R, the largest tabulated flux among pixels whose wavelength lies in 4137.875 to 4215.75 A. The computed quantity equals 8.496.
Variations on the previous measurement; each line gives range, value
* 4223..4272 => 7.87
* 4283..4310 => 7.947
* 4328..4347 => 11.08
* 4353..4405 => 7.929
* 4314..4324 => 7.876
